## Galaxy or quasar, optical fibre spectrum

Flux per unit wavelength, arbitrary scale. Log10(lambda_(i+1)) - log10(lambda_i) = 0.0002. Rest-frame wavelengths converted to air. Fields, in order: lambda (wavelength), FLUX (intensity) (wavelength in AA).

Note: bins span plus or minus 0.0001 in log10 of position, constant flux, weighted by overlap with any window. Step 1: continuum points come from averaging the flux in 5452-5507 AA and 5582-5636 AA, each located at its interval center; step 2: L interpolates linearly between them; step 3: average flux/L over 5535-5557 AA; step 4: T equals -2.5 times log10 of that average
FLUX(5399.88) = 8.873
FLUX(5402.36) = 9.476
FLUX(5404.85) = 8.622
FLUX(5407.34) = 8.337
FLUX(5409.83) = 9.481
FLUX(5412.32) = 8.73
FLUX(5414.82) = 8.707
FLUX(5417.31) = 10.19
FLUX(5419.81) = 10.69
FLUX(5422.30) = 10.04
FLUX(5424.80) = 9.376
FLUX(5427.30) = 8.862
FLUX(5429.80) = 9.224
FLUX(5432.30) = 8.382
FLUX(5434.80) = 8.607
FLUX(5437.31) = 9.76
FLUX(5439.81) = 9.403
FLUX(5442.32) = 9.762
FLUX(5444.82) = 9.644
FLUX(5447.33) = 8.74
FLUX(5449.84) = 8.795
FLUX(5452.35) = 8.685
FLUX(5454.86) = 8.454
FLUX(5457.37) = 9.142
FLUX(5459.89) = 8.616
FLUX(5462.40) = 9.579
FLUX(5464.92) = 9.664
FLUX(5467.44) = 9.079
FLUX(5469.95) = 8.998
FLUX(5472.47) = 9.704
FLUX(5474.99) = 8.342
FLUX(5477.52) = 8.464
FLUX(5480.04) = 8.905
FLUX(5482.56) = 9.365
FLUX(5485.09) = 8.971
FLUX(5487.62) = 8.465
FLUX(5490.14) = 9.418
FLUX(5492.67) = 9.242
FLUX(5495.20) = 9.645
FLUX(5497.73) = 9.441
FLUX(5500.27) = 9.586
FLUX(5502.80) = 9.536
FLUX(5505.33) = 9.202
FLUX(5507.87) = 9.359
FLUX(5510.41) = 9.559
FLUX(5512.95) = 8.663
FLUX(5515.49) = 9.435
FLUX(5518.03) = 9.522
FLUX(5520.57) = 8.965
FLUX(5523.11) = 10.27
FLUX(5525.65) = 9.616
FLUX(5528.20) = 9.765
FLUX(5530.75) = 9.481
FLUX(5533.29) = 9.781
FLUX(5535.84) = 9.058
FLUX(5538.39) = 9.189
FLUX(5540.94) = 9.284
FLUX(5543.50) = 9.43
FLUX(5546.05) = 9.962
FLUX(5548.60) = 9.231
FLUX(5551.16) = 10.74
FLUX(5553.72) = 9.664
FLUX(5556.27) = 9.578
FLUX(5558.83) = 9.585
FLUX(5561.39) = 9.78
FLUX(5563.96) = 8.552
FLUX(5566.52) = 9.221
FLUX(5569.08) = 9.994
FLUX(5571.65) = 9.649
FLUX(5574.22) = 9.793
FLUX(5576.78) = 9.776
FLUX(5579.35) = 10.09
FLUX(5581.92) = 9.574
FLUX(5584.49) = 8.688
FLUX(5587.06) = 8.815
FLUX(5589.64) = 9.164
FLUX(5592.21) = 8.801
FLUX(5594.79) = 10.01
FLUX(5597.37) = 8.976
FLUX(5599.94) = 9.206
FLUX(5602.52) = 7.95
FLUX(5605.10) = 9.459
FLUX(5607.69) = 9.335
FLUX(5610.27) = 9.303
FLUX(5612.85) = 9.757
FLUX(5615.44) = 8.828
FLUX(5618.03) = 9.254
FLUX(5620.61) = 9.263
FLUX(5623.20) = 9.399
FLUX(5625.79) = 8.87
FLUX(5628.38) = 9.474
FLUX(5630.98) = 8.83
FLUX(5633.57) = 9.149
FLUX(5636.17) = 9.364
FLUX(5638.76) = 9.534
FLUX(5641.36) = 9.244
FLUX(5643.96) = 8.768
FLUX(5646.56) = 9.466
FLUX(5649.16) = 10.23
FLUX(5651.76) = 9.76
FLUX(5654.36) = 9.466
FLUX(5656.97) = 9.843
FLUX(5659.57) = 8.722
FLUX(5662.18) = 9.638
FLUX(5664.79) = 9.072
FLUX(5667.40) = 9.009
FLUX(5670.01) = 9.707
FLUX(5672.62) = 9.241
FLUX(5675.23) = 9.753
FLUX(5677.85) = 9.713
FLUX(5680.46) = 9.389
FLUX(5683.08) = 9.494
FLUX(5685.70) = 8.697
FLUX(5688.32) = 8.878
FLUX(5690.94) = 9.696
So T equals -0.052 mag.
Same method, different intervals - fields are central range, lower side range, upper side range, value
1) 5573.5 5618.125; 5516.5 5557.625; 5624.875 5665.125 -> 0.02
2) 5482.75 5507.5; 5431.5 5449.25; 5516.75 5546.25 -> 0.01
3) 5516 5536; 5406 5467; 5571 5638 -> -0.04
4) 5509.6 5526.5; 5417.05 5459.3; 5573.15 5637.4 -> -0.02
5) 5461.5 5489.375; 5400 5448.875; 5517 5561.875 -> 0.04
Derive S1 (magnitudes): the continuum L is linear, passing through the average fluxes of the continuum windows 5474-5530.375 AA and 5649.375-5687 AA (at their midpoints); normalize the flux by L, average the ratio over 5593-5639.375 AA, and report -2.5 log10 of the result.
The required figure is 0.02 mag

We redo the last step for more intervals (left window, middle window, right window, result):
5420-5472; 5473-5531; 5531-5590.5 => 0.01 mag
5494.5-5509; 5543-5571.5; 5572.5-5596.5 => -0.02 mag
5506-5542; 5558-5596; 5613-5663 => -0.01 mag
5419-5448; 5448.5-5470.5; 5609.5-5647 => 0.04 mag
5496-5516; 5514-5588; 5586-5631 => -0.03 mag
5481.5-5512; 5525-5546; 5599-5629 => -0.02 mag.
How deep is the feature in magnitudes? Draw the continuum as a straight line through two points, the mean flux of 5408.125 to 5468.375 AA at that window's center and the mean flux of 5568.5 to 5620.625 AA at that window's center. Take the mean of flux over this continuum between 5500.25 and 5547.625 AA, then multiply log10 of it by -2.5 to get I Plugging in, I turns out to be -0.021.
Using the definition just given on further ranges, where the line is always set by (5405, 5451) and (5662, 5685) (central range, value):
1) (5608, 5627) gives 0.02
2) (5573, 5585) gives -0.03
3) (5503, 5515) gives 0.01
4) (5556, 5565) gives 0.00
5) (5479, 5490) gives 0.04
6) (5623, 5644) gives 0.02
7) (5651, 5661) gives 0.00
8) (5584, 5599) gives 0.03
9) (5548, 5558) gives -0.06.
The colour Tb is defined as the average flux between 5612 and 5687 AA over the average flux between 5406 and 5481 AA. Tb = 1.02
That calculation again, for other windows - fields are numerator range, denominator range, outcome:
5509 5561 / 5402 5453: 1.04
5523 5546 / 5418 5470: 1.03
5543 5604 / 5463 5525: 1.02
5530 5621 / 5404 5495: 1.03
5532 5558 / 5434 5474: 1.05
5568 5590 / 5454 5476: 1.05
